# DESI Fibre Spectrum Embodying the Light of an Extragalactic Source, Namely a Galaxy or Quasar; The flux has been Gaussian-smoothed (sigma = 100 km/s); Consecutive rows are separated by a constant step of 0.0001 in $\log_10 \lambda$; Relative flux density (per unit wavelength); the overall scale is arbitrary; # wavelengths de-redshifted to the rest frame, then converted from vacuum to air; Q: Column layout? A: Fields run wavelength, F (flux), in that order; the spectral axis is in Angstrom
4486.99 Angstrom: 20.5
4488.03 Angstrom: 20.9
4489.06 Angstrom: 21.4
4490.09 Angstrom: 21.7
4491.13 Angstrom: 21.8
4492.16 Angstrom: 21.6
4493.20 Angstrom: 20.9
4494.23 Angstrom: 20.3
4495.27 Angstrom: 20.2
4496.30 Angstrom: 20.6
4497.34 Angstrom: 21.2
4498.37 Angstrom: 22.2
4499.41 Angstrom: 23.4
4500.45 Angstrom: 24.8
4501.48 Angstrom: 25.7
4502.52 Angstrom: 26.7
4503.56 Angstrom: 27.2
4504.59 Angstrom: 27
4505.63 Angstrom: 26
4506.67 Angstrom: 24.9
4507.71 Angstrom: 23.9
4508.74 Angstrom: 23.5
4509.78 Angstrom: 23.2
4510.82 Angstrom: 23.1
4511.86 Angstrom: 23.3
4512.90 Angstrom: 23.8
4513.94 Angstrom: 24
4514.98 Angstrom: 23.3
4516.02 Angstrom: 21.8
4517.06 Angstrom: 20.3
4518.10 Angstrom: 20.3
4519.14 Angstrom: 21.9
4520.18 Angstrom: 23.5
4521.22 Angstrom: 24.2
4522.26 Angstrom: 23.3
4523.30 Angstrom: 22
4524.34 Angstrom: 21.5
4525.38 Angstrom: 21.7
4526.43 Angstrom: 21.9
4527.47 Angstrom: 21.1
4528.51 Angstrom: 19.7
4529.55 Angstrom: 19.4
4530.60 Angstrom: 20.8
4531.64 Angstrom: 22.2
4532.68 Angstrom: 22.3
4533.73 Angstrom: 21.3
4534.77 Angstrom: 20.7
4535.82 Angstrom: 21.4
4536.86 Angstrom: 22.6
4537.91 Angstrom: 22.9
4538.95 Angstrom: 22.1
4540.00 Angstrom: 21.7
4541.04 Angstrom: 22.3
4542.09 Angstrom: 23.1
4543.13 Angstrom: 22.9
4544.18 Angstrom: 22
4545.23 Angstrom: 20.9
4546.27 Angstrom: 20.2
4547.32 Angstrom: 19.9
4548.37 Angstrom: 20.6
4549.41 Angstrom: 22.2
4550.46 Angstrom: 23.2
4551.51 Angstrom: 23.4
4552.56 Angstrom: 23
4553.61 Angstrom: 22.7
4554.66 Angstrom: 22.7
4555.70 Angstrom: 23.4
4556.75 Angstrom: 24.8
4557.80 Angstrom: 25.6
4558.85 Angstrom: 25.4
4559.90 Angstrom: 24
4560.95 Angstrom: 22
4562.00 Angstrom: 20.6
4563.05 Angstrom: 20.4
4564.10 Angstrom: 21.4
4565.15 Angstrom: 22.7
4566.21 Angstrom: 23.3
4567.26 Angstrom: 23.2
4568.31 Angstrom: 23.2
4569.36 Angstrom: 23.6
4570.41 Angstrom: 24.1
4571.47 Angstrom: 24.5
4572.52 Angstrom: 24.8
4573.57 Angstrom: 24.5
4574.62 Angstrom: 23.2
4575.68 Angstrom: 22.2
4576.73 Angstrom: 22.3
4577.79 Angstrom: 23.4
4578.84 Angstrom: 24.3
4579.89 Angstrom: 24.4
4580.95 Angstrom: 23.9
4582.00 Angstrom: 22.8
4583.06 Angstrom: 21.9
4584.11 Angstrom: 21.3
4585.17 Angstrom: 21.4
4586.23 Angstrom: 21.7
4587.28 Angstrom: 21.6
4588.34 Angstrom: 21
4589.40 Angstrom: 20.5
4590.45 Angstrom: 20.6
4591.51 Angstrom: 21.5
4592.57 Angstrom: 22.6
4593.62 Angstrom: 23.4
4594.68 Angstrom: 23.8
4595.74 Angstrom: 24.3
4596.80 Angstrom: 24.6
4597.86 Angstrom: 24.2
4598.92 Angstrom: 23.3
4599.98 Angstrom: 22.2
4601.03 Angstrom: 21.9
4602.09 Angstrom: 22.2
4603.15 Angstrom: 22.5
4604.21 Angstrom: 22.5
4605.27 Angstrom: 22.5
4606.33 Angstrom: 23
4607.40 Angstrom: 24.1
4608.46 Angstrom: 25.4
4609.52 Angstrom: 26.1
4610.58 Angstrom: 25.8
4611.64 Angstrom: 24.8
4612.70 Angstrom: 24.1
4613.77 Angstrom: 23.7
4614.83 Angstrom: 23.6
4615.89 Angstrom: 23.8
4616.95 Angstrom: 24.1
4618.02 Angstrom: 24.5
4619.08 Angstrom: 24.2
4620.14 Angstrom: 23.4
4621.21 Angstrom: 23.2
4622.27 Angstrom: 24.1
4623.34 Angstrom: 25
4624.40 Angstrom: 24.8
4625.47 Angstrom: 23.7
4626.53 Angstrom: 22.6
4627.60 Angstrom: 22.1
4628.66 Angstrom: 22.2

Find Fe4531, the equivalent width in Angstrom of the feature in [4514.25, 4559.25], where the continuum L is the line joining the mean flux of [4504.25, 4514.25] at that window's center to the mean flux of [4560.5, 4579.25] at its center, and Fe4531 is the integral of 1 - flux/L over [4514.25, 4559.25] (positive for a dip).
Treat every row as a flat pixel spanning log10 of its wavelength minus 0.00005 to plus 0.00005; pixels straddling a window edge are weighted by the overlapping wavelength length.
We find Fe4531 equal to 2.9 Angstrom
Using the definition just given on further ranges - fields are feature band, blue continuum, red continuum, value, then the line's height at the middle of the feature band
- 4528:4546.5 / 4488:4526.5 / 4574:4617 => 1.09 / 23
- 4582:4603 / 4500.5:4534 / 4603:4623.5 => 1.30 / 23.8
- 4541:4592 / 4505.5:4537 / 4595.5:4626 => 0.99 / 23.1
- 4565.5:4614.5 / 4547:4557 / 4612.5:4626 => 0.44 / 23.4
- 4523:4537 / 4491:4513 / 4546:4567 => 1.05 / 23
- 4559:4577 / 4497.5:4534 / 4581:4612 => -0.06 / 22.9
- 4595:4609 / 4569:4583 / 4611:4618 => 0.37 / 23.9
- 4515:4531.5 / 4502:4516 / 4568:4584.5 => 1.80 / 24.3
